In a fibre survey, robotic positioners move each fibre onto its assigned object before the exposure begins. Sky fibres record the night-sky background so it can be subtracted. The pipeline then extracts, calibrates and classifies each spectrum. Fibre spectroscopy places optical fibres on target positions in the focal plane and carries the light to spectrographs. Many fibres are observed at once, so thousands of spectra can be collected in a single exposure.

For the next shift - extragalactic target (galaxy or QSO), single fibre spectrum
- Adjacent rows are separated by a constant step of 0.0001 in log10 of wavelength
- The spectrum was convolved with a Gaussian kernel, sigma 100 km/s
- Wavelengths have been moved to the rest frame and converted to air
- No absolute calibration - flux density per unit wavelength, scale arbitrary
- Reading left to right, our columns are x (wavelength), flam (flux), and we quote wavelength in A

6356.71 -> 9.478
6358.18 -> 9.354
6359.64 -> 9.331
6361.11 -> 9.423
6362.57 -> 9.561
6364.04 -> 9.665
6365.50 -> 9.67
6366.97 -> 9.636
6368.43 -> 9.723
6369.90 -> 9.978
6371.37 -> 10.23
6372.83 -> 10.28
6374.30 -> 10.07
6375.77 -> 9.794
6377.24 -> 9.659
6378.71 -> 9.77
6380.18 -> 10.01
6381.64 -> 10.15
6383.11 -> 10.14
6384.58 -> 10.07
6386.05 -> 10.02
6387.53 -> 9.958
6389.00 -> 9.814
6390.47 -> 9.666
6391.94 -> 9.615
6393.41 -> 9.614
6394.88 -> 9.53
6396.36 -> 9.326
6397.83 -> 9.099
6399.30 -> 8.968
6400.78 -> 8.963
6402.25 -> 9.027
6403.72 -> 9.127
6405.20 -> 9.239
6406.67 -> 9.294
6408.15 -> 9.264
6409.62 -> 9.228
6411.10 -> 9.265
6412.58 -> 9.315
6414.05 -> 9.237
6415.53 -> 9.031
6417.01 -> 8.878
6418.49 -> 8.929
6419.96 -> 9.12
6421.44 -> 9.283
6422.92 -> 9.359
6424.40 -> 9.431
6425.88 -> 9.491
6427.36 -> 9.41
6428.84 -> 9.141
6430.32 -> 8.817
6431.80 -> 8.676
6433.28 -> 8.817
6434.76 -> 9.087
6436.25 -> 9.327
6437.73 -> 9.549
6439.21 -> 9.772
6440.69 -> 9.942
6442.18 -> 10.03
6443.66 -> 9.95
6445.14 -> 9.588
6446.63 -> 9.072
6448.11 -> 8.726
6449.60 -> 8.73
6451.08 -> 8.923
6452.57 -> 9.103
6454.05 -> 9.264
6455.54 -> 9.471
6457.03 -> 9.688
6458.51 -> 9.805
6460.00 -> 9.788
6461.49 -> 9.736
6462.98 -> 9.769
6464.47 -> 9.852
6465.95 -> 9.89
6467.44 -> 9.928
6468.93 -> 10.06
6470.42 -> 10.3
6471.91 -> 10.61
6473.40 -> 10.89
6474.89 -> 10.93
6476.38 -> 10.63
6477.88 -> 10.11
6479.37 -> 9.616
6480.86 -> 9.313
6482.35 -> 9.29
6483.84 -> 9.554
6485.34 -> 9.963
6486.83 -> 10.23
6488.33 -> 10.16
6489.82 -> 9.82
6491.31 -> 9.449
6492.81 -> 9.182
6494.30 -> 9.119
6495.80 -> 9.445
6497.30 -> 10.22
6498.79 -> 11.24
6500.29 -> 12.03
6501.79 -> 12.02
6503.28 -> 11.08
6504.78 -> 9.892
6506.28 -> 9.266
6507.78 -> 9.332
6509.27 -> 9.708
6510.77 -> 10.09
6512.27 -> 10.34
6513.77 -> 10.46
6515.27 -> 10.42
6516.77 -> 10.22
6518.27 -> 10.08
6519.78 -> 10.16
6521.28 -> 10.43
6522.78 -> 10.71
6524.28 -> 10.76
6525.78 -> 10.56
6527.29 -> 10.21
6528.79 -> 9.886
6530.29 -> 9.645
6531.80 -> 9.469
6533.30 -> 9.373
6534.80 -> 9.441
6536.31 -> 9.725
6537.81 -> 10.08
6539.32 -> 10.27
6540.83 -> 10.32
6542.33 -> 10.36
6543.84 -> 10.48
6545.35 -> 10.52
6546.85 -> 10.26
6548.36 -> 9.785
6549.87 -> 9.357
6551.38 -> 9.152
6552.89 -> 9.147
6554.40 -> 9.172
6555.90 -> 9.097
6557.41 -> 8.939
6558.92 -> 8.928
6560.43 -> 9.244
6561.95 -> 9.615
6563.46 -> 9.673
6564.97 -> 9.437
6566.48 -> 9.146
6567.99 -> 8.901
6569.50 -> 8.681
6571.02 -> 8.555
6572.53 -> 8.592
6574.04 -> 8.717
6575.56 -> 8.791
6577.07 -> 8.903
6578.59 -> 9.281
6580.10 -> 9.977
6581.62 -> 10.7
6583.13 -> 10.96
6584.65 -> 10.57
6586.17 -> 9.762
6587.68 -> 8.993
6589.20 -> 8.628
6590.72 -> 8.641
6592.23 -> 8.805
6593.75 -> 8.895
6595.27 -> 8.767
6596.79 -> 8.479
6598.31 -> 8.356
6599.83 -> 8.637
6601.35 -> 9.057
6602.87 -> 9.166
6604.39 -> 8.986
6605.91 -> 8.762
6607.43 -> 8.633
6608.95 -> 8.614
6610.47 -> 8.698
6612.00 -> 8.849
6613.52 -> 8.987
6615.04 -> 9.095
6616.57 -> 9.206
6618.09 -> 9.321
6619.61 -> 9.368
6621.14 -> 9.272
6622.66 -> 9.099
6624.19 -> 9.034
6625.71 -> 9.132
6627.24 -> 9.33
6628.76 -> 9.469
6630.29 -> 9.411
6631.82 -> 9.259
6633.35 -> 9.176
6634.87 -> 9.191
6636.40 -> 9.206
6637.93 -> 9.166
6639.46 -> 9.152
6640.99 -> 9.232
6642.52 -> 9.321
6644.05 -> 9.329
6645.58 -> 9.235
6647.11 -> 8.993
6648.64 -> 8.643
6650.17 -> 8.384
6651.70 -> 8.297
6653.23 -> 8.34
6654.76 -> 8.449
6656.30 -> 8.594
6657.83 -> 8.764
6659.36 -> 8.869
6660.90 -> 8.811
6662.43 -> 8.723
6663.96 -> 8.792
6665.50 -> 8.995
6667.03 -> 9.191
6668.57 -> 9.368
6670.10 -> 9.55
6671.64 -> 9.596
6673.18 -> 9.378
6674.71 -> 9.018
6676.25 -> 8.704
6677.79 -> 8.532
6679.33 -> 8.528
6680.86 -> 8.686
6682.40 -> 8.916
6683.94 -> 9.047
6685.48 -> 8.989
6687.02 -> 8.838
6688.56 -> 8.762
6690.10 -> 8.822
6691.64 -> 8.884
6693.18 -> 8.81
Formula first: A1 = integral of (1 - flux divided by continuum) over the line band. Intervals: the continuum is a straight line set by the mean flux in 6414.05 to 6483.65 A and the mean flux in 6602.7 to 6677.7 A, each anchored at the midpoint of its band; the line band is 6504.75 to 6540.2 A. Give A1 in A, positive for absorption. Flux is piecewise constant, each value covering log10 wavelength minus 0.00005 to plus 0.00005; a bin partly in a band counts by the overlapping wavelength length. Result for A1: -2.6 A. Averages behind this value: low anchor 9.54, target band 10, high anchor 9.02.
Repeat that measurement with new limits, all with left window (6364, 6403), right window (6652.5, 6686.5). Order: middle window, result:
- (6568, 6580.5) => 0.4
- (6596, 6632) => 0.2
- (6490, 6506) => -1.6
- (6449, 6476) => -1.0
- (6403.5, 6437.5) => 1.6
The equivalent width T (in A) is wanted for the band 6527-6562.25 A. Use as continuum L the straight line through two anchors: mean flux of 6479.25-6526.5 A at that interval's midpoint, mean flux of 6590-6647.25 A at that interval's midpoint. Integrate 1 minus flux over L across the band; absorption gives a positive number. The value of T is 0.2 A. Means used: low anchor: 10.1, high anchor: 9.04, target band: 9.68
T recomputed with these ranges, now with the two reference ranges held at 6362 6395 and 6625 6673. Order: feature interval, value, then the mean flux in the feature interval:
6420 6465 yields 1.3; 9.38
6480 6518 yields -2.3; 10.1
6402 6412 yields 0.6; 9.21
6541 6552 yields -0.8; 10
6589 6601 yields 0.7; 8.67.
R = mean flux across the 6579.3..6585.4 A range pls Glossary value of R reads 10.5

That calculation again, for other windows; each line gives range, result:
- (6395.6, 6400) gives 9.13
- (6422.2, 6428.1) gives 9.42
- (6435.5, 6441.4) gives 9.64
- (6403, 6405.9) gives 9.17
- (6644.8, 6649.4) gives 8.96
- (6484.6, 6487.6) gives 10.1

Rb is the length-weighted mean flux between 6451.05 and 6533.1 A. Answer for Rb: 10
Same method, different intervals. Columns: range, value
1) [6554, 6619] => 9.1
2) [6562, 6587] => 9.42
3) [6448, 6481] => 9.82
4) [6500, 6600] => 9.68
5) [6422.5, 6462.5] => 9.36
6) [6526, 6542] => 9.88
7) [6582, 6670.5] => 9.04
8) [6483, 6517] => 10.1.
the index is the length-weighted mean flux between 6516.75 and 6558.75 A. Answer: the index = 9.9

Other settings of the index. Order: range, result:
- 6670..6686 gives 8.97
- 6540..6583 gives 9.44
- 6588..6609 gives 8.75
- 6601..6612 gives 8.84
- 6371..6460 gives 9.44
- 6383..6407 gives 9.48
